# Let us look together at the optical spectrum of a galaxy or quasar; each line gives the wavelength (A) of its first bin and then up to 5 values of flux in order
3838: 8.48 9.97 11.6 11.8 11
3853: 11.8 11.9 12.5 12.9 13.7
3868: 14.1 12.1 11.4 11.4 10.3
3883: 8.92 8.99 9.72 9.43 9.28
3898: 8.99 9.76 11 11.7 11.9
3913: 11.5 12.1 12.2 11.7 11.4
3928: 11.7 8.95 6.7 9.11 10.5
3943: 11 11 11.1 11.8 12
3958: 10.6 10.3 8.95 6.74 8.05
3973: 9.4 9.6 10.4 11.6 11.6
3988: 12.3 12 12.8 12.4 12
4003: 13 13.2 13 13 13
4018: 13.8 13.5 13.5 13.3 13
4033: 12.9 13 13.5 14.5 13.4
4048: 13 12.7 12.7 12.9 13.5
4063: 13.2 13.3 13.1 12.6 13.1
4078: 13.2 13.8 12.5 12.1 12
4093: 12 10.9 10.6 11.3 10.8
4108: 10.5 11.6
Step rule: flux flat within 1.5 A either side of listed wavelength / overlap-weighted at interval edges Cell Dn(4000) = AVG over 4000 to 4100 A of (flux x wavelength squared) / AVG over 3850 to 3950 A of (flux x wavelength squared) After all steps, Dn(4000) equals 1.3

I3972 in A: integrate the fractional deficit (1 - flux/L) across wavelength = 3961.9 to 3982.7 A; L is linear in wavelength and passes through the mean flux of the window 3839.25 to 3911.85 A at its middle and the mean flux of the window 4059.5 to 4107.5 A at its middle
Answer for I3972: 4.4 A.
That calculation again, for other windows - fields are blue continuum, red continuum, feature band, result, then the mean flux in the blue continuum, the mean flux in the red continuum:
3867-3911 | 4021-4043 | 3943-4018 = 6.6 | 10.5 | 13.4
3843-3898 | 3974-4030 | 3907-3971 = 7.2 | 11.2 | 12.4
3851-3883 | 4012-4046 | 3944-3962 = 2.3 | 12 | 13.4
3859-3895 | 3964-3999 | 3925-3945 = 1.9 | 11.2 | 10.6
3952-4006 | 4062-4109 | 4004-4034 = -4.8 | 10.9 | 12.2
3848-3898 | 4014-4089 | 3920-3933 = 1.0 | 11.2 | 13.2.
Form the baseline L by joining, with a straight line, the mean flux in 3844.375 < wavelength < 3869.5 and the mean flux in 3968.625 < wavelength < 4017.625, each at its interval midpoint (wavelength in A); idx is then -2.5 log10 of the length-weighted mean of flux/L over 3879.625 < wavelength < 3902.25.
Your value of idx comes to 0.29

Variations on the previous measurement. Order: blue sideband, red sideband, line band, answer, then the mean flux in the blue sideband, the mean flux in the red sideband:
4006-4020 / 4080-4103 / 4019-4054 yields -0.04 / 13.2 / 11.9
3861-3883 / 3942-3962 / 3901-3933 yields 0.03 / 12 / 11.1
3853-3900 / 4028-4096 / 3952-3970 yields 0.22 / 11.1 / 13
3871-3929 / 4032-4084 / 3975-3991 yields 0.07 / 10.7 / 13.2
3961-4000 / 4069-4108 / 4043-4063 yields -0.13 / 10.5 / 12.1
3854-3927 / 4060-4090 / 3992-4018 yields -0.05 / 11.2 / 13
